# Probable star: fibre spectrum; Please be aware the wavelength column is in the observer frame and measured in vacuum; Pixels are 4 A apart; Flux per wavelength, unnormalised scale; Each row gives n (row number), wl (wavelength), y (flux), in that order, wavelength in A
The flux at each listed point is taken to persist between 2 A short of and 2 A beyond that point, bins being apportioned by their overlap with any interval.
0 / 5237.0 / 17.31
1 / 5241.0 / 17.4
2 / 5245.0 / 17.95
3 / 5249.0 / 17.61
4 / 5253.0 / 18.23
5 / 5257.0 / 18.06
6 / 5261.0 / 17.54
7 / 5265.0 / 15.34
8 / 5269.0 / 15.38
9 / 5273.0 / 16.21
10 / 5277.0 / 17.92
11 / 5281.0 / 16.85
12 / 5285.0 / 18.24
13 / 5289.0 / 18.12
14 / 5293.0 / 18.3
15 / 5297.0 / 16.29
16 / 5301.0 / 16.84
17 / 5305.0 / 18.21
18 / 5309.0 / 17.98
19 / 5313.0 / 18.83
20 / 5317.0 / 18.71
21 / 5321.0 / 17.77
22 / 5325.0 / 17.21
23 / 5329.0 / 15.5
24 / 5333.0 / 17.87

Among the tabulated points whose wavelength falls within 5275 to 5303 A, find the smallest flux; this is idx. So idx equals 16.29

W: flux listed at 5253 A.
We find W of 18.23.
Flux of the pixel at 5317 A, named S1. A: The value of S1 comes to 18.71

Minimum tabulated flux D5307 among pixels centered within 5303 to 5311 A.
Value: 17.98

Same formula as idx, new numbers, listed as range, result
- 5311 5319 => 18.71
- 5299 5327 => 16.84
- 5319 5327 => 17.21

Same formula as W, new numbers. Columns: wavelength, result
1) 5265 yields 15.34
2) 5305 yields 18.21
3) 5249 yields 17.61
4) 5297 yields 16.29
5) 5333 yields 17.87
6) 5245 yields 17.95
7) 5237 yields 17.31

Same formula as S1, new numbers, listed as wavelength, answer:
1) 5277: 17.92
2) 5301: 16.84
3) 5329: 15.5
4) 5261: 17.54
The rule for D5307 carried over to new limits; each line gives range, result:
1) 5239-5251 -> 17.4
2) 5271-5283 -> 16.21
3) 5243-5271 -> 15.34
